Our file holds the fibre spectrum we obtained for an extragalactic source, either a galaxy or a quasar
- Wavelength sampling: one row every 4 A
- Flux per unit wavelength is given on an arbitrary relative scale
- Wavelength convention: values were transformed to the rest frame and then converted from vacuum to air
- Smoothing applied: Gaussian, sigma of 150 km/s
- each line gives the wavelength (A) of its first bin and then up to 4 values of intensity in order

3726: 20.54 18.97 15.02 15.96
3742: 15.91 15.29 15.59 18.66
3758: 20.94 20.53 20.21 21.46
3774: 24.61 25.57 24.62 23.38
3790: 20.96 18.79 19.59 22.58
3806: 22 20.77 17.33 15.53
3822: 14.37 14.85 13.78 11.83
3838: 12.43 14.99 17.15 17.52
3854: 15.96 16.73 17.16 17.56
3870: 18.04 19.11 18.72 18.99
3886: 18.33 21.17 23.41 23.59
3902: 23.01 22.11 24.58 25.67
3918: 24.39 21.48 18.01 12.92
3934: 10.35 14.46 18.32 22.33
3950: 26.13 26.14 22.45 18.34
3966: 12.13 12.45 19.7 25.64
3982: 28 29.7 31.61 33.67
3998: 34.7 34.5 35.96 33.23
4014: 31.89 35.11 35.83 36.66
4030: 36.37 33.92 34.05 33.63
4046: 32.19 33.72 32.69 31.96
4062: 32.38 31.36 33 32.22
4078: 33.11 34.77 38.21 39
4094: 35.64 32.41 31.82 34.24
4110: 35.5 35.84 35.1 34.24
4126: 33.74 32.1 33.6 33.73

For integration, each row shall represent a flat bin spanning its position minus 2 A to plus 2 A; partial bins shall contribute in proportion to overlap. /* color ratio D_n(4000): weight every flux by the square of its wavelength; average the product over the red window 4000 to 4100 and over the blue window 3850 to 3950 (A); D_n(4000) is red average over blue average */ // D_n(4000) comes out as 1.89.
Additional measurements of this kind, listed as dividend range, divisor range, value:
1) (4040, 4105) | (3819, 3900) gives 2.17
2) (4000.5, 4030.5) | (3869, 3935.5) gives 1.82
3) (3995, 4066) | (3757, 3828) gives 1.88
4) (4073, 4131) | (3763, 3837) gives 2.07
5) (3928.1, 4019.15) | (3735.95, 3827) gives 1.40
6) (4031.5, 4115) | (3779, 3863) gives 2.16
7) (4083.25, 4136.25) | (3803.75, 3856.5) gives 2.49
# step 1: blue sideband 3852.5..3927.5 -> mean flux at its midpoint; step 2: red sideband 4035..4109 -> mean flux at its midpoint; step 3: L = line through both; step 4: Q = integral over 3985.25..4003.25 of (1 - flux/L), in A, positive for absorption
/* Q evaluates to -3.15 A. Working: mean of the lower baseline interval 20.5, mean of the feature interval 33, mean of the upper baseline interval 33.7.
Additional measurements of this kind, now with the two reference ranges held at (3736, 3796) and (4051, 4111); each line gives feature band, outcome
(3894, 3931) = 6.1 A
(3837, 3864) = 8.7 A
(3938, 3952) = 3.4 A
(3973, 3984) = 1.7 A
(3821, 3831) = 3.7 A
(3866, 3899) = 7.0 A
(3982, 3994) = -0.4 A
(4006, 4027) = -2.4 A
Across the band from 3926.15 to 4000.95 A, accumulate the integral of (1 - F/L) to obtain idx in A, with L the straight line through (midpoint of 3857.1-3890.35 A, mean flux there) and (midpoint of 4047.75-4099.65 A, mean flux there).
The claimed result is 10.0 A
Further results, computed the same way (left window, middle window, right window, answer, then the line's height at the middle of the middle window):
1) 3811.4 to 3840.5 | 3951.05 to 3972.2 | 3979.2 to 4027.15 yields 7.35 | 28.8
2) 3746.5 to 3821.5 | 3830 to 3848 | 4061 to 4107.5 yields 6.99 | 23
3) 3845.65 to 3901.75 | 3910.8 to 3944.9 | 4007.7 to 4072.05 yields 7.28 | 23.8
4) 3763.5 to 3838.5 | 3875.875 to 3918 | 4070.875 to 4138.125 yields 3.64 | 24.1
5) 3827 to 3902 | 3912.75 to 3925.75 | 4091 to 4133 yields -1.01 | 21.3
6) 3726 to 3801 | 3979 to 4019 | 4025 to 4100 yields -2.01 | 31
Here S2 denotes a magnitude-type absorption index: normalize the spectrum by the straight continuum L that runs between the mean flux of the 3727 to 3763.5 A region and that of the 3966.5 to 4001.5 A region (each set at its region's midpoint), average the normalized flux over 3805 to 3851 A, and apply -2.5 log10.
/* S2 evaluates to 0.28 mag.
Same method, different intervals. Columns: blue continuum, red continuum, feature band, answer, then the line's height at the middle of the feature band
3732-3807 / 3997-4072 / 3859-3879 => 0.366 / 25.2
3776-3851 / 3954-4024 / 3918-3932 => 0.300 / 24.4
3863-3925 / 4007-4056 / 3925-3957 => 0.349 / 25.6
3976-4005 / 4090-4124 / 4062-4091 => -0.015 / 33.7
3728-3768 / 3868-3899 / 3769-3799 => -0.223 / 18.3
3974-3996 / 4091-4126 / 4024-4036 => -0.157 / 30.9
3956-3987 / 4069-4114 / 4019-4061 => -0.192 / 28.7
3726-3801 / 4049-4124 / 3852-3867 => 0.390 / 24.1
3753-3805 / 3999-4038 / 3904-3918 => 0.196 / 28.9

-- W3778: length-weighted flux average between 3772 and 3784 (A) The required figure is 24.9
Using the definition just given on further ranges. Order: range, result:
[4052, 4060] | 32.3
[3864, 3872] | 17.8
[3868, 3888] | 18.6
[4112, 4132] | 34.2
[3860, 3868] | 17.4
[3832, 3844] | 13.1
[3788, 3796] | 19.9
